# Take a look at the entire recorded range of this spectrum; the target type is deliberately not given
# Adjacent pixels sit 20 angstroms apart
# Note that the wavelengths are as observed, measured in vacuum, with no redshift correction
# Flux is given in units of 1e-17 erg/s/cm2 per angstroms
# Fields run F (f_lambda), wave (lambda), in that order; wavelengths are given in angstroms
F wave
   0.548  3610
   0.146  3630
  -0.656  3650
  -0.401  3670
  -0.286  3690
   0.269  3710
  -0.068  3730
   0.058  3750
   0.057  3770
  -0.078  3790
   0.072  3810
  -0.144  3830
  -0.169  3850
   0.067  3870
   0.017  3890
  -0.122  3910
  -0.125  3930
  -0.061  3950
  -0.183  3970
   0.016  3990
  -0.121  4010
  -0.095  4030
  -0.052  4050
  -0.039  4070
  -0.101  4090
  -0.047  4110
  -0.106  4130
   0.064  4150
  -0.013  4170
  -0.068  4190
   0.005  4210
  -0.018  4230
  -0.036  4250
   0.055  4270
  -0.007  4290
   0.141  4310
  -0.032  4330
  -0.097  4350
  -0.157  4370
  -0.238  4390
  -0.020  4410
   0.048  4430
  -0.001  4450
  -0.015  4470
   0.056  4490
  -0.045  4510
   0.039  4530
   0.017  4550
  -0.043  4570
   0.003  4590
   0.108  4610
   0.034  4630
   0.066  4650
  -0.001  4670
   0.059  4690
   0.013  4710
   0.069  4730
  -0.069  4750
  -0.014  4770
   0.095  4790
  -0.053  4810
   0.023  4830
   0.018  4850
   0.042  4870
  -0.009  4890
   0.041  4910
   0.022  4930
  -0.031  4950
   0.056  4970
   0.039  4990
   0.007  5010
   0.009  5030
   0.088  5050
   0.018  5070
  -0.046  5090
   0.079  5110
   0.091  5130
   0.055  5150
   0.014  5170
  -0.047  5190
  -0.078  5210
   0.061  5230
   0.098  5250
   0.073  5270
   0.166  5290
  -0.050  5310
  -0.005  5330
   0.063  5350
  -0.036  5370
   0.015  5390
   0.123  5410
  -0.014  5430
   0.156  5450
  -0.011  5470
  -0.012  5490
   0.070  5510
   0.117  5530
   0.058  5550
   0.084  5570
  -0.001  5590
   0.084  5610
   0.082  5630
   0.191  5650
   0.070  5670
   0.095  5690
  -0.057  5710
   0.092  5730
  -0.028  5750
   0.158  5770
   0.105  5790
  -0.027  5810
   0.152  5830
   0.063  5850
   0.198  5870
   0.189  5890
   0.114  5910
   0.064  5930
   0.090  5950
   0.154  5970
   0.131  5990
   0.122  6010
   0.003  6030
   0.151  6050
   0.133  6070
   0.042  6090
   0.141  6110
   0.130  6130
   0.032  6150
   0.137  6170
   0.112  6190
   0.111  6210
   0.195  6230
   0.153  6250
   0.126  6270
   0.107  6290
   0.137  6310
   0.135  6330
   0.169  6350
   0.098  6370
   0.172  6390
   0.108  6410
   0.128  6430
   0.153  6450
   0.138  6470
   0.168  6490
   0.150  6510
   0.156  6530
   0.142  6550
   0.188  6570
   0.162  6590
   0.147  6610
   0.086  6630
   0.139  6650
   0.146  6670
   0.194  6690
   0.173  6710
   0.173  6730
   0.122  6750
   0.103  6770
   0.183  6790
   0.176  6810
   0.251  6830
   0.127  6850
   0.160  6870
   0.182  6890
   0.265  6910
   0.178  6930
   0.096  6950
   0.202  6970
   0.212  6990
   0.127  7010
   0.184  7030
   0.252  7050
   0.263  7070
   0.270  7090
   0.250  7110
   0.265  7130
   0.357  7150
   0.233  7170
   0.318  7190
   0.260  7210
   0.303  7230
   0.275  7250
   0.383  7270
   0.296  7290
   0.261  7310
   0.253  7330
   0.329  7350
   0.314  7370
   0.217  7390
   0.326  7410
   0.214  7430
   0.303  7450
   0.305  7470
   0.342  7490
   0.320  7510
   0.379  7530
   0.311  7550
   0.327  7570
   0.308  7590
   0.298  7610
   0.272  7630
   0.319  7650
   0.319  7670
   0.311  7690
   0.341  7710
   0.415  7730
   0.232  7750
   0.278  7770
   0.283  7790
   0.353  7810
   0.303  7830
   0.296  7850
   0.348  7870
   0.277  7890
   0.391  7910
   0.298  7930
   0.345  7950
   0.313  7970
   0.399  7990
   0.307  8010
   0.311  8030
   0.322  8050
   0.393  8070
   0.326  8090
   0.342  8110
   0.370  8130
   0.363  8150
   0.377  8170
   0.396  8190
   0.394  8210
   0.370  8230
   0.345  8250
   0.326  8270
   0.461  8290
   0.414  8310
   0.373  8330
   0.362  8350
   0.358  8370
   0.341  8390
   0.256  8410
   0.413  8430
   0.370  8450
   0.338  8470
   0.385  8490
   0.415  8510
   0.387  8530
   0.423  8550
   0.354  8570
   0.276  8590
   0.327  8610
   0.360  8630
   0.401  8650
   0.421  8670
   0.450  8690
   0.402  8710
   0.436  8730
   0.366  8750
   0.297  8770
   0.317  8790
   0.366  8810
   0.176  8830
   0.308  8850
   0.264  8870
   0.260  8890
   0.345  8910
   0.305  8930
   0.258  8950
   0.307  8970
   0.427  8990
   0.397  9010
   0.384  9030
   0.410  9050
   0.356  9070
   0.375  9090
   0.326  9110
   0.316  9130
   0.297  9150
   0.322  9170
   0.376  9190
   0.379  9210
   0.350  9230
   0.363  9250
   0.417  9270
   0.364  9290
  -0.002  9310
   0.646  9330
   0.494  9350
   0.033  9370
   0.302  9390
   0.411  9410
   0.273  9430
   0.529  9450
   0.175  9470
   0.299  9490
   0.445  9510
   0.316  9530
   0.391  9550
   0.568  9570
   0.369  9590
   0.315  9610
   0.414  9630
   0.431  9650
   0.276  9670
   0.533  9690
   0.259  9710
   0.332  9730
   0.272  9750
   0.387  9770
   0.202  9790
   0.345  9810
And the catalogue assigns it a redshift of 0.767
